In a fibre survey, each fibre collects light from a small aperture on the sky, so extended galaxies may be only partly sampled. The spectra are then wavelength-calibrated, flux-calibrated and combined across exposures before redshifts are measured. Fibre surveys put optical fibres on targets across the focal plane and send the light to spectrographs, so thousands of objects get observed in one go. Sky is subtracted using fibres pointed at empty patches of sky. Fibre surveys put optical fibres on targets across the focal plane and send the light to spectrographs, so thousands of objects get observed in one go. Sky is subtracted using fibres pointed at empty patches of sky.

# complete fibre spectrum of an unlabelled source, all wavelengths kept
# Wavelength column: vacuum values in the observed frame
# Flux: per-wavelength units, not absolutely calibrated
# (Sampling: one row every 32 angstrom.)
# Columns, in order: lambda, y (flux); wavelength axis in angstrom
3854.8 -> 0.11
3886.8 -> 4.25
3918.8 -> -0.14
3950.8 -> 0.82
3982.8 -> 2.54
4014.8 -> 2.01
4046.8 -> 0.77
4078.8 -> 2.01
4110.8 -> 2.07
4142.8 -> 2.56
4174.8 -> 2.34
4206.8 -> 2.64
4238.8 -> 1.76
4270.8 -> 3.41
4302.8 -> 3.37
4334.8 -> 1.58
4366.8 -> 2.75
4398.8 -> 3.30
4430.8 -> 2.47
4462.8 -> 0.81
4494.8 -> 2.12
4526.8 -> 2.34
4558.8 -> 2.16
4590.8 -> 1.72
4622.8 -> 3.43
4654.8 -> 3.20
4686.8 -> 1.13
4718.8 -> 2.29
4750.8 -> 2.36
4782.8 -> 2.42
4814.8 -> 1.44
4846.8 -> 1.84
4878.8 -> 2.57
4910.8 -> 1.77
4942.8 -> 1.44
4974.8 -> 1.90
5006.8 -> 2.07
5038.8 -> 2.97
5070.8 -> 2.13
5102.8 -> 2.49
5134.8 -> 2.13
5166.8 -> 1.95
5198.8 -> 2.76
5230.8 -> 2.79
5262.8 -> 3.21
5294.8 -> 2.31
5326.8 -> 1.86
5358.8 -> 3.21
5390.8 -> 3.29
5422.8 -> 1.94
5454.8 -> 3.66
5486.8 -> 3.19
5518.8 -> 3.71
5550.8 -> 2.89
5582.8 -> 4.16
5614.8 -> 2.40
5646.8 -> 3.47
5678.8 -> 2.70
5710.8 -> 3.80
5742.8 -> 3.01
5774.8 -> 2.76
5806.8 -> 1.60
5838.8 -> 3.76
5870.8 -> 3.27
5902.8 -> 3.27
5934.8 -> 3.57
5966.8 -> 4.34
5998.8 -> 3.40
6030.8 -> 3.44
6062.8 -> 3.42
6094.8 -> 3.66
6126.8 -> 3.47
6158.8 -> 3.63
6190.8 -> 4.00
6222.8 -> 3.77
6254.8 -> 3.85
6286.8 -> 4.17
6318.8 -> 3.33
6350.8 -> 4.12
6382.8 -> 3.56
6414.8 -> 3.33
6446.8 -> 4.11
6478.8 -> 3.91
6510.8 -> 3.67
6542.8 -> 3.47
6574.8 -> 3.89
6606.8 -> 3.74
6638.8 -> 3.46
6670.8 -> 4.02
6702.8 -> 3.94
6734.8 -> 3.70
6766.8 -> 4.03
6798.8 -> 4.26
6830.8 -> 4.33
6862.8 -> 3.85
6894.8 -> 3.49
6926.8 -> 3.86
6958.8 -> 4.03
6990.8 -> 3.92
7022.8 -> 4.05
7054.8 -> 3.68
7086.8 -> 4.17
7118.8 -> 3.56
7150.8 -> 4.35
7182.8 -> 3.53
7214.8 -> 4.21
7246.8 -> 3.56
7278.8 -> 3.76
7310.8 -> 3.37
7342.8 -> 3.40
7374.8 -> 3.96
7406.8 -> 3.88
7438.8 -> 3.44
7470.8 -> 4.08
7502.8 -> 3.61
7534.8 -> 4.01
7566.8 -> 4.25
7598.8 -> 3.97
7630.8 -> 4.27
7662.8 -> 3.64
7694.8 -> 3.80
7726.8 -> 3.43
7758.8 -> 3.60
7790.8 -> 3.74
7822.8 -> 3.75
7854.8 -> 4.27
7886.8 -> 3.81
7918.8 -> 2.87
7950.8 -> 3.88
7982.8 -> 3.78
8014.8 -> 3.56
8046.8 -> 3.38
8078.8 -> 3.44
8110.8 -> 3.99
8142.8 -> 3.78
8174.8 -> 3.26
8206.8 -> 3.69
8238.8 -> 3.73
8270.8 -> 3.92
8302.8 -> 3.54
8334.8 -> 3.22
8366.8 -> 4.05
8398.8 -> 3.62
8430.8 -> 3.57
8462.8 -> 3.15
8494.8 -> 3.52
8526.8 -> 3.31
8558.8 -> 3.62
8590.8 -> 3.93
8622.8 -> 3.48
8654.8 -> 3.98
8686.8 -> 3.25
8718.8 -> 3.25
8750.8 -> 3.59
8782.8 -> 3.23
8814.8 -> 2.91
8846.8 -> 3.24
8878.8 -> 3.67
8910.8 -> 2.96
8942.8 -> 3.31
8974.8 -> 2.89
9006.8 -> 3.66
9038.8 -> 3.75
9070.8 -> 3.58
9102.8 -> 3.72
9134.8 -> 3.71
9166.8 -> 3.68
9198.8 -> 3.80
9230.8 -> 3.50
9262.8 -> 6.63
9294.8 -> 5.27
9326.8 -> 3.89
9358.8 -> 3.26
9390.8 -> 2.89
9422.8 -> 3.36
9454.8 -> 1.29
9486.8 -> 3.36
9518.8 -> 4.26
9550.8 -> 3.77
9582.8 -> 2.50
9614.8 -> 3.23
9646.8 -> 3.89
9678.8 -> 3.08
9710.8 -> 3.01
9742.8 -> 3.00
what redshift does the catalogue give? 0.413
